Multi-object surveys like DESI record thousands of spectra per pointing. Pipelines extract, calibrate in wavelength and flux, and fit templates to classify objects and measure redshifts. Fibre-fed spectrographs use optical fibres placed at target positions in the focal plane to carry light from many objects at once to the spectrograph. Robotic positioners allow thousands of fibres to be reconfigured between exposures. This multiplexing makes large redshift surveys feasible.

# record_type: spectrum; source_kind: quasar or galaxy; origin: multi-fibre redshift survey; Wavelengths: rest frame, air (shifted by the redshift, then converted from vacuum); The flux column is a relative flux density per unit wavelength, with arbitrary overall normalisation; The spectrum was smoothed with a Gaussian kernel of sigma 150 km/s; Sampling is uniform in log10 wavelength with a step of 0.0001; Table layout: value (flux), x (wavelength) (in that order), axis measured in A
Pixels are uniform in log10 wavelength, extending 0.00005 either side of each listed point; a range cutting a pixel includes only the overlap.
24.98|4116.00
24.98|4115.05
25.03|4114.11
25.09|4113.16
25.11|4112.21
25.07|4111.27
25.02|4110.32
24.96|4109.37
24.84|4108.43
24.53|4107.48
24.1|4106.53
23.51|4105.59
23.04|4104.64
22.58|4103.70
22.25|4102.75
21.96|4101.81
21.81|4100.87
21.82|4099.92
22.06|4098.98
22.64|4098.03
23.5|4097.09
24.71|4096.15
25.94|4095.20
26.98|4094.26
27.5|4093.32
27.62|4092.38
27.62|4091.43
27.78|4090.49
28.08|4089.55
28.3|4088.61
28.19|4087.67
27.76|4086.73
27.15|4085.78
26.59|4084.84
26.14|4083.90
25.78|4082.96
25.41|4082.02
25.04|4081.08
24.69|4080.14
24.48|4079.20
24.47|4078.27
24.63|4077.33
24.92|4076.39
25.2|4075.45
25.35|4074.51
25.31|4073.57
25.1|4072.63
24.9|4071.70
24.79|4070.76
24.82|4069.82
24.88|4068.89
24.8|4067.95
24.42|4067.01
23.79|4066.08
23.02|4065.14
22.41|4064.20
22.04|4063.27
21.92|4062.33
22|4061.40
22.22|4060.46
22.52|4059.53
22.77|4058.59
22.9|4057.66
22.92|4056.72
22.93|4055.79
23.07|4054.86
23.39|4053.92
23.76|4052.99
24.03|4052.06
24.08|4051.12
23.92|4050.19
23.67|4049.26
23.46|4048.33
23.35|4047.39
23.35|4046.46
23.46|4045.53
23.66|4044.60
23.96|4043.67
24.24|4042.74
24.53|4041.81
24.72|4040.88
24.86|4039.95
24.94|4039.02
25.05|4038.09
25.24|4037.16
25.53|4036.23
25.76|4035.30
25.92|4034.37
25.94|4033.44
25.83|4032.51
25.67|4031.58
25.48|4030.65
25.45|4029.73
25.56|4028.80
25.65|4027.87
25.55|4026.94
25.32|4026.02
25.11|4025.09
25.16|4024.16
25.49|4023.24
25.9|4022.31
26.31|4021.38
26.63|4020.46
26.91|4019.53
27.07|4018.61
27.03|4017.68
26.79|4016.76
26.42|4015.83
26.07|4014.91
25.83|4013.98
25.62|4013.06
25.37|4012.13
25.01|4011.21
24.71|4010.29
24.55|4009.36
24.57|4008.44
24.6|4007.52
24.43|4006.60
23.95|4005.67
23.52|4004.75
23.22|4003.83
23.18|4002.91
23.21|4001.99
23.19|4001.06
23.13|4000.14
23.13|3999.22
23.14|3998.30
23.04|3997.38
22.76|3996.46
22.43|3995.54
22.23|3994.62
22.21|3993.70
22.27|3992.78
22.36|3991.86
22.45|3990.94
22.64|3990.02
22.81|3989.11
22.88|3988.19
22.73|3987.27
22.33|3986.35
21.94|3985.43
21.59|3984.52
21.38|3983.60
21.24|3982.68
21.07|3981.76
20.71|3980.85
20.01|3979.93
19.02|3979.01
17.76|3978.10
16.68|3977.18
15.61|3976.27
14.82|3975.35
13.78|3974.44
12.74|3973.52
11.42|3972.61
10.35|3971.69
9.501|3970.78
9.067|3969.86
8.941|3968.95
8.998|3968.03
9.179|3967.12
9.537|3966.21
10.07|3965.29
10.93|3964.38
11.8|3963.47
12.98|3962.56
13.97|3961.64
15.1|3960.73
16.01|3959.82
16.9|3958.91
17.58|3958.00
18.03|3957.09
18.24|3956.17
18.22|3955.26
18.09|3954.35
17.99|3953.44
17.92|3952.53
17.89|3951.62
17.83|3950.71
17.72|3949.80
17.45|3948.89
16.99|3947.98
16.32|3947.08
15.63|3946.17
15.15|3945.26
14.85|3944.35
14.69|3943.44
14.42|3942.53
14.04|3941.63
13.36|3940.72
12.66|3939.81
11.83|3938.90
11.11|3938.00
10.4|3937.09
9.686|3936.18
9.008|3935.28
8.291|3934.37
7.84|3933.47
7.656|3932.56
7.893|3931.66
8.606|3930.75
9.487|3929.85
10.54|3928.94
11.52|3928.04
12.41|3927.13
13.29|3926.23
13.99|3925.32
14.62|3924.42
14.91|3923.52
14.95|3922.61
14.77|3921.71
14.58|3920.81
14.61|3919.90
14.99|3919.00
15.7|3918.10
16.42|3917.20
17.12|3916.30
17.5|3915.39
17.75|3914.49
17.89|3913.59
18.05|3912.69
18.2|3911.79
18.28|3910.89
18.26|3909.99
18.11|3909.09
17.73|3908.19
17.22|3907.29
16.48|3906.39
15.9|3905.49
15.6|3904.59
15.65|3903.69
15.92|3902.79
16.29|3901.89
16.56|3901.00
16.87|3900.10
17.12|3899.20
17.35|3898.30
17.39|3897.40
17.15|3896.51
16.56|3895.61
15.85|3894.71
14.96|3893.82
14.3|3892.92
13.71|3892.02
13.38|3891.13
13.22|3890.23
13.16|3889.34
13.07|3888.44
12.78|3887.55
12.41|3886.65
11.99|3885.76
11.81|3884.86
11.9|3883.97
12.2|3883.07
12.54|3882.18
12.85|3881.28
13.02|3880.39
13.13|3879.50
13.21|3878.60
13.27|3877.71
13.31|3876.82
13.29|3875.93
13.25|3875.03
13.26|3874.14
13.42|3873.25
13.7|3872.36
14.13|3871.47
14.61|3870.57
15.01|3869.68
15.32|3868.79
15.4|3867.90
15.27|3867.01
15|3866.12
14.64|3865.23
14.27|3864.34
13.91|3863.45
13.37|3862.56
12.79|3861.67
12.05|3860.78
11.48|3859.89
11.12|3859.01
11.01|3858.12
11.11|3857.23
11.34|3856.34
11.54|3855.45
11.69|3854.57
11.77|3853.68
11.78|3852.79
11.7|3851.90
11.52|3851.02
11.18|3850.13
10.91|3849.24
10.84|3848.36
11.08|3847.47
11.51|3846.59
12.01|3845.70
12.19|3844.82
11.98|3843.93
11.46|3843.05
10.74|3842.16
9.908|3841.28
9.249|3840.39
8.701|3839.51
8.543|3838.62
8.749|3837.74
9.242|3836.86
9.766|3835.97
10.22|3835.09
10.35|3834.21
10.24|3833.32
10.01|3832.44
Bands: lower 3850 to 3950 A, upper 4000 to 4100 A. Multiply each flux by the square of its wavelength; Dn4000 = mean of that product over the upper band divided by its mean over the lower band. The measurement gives 1.92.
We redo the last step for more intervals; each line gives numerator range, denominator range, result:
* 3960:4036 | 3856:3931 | 1.55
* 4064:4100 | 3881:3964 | 1.87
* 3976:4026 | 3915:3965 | 1.71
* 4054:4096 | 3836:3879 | 2.28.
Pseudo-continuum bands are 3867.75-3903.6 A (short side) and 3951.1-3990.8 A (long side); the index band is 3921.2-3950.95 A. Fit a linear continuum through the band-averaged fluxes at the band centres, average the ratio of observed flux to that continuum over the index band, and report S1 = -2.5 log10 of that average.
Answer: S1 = 0.206 mag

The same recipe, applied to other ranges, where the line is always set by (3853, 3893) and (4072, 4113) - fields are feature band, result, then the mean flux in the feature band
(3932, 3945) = 0.410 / 11.4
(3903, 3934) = 0.058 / 14.6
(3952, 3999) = 0.083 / 17.4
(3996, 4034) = -0.197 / 25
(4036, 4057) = -0.067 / 24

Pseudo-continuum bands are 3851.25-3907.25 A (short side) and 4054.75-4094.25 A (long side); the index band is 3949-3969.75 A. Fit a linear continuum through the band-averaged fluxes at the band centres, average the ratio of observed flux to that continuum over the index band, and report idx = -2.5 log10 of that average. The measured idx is 0.24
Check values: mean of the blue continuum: 13.9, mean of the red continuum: 25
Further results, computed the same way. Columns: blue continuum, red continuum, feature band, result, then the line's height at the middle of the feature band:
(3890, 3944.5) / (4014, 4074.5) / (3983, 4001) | -0.106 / 20.4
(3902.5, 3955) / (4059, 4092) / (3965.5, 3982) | 0.292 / 17.8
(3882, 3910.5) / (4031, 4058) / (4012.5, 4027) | -0.148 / 22.8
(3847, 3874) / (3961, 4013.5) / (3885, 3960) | 0.069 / 15.9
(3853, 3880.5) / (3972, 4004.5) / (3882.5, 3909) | 0.001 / 15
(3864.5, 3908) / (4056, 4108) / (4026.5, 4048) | -0.123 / 22.3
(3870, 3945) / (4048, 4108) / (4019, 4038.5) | -0.197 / 21.4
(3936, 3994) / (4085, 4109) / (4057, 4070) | -0.015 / 22.8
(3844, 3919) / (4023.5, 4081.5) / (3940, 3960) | 0.107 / 18.3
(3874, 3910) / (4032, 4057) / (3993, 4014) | -0.096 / 21.7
